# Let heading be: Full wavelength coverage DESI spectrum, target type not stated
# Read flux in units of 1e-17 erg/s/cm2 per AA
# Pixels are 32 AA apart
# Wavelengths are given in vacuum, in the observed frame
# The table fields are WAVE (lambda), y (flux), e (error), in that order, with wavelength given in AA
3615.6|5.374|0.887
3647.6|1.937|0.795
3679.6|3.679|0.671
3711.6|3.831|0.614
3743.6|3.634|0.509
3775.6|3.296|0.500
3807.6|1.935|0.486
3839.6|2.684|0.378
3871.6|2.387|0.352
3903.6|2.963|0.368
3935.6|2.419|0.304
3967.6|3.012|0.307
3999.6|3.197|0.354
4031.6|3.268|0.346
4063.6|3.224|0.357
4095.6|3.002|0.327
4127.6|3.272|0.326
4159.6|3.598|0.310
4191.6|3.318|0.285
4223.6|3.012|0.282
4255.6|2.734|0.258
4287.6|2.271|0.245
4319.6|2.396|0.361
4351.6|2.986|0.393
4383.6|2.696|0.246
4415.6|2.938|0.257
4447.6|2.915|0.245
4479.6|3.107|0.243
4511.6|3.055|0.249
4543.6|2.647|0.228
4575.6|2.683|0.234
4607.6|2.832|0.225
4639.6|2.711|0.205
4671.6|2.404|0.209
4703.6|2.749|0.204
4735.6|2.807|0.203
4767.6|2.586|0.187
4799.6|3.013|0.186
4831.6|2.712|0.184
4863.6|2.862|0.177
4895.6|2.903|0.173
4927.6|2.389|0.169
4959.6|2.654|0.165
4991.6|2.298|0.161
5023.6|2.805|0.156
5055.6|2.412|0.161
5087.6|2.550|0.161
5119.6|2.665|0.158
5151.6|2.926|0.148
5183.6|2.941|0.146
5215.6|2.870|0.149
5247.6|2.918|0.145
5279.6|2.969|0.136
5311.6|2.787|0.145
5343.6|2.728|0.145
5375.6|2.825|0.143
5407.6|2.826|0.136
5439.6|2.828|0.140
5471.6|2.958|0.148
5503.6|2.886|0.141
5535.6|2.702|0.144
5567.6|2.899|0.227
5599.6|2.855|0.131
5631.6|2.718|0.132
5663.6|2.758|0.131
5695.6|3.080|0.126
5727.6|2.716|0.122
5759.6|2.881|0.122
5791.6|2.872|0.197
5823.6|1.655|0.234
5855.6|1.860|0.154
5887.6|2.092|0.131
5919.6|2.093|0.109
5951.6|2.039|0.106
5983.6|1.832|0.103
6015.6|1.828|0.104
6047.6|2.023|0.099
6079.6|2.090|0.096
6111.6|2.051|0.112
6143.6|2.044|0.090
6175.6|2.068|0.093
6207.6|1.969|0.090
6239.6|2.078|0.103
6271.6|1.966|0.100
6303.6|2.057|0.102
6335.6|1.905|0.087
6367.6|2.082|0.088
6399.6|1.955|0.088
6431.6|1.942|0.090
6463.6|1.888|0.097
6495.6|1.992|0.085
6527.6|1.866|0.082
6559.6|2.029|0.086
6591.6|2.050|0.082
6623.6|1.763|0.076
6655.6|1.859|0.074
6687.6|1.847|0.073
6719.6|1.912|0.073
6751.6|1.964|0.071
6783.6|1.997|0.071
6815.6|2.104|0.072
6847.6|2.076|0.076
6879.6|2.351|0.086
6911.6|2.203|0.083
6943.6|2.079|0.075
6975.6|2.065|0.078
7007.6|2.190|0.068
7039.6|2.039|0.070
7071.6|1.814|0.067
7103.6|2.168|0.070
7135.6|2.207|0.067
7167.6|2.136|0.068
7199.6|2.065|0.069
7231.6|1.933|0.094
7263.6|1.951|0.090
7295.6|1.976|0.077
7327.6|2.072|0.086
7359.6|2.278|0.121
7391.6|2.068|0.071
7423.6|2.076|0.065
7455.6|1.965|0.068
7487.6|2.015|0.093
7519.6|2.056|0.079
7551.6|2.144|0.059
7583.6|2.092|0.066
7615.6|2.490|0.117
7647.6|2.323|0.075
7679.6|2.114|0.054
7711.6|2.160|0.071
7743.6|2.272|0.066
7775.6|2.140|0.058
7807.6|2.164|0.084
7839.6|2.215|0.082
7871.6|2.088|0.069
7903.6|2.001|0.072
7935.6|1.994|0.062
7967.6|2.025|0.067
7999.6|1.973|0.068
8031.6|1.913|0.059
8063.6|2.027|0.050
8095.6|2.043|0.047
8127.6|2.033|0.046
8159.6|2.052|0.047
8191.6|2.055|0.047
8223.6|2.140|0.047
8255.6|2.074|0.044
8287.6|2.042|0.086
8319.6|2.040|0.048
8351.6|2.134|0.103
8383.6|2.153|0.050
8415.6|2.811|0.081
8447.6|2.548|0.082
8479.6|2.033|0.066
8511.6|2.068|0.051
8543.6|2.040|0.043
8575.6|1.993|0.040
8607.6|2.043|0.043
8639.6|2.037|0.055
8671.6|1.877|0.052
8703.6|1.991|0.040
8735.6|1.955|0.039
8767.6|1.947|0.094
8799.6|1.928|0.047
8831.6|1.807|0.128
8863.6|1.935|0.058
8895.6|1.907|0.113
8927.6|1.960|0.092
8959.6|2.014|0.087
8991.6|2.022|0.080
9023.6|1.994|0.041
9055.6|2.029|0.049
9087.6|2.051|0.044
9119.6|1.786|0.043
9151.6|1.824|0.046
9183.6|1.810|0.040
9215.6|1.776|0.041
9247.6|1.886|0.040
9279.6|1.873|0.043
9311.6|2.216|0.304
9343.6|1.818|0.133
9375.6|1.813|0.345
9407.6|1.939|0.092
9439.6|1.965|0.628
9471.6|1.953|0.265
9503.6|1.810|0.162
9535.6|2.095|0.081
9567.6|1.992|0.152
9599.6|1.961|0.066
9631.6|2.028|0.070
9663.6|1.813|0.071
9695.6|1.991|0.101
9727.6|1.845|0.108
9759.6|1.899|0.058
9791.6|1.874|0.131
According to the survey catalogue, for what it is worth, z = 0.284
